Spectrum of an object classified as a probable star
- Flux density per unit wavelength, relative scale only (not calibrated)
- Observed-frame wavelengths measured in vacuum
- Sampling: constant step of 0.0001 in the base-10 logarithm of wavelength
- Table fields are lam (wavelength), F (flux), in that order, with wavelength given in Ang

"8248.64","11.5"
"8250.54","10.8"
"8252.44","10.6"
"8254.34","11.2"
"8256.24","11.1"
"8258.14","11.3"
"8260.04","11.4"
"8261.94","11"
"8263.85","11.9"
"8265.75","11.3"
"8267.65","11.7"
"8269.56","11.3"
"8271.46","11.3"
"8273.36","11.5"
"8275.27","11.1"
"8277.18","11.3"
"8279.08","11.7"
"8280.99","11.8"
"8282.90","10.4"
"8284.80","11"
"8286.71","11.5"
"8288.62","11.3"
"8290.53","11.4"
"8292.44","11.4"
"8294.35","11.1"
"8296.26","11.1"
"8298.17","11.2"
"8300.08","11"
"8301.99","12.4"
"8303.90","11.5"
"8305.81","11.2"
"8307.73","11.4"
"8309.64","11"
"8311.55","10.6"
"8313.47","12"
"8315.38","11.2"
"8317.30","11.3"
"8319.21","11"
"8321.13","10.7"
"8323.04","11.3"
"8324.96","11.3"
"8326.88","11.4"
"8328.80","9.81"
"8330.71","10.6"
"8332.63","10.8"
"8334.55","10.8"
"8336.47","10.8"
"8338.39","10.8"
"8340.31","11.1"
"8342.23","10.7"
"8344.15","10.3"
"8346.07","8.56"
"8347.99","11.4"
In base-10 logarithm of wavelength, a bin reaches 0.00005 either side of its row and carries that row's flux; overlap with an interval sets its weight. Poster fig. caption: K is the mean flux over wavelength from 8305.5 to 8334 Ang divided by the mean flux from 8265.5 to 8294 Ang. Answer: 1.0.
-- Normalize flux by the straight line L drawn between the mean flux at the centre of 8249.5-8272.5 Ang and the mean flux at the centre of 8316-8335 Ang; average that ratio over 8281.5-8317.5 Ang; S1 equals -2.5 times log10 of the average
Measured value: -0.02 mag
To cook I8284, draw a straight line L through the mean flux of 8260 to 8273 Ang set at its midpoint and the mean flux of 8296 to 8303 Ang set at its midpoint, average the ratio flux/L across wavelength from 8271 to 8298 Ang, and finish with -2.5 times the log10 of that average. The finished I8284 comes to 0.02 mag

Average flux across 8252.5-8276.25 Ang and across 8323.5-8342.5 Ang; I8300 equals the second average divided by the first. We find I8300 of 1.0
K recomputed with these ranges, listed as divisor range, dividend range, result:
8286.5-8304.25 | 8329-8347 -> 0.92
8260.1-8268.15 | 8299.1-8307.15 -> 1.01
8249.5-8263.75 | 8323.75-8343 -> 0.97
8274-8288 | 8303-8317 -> 1.00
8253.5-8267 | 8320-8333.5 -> 0.96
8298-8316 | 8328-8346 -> 0.93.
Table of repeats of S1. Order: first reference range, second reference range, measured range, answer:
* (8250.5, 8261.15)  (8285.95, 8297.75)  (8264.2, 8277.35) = -0.02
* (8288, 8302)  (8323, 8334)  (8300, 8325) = -0.02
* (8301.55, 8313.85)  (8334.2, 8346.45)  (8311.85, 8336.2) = -0.01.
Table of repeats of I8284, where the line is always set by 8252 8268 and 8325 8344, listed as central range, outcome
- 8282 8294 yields -0.01 mag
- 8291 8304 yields -0.03 mag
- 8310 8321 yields -0.03 mag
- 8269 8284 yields -0.01 mag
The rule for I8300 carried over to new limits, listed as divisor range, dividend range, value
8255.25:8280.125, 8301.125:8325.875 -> 0.99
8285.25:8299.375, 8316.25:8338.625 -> 0.97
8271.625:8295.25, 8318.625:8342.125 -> 0.96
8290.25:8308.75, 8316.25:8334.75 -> 0.96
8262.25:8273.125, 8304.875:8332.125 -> 0.96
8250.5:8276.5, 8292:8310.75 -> 1.01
